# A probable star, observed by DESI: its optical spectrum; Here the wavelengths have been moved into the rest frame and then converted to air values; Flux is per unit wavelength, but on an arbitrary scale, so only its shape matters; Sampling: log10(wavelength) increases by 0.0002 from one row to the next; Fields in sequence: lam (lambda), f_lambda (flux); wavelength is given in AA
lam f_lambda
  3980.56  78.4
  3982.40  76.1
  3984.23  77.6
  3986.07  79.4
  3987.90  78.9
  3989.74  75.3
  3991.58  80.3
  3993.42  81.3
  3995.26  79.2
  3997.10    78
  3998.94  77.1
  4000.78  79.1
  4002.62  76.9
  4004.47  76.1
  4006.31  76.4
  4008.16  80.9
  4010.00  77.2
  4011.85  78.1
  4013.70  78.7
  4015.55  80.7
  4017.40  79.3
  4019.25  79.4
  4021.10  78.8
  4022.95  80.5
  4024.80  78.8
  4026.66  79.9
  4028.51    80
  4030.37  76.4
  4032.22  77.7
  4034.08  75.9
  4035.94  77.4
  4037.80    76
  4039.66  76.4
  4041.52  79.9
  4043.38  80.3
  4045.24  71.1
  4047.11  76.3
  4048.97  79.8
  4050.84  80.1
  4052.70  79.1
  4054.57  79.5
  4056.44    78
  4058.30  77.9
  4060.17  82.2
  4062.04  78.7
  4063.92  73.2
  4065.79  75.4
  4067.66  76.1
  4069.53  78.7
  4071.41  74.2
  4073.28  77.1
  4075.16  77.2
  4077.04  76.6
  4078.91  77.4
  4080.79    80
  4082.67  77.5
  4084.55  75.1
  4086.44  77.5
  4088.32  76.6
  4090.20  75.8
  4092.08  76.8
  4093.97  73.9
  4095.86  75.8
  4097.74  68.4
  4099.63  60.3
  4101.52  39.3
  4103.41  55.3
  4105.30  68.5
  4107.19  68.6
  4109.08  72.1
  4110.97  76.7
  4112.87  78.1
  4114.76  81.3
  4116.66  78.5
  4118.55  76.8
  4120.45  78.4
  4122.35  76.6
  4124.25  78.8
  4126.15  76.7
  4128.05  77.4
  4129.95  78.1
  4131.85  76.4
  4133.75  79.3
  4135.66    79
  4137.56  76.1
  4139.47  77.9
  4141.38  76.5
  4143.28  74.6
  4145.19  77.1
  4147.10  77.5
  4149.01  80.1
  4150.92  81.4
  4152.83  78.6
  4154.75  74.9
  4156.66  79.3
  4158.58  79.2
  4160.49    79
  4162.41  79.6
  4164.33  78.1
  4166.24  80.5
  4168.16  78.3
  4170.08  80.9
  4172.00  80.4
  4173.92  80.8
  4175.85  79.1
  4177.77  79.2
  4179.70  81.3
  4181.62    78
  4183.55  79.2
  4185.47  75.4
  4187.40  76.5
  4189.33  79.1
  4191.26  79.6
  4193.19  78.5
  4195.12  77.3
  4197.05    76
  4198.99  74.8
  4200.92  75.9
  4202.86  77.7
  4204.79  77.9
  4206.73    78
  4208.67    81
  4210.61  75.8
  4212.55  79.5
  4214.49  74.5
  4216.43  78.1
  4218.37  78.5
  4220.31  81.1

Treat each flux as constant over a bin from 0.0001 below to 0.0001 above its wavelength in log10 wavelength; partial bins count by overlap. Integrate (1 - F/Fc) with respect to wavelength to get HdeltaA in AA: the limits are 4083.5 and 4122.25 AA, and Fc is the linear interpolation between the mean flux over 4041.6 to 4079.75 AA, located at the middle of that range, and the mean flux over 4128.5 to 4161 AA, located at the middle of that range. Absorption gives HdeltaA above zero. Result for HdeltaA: 2.9 AA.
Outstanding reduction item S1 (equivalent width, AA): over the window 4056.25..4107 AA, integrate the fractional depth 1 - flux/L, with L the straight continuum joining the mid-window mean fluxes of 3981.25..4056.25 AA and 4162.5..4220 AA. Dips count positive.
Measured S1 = 3.2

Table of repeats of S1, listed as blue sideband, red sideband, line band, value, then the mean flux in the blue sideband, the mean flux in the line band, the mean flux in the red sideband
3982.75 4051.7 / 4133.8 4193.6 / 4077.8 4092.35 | 0.24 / 78.2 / 77.1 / 78.6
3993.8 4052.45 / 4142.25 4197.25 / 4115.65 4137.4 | 0.21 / 78.2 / 77.8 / 78.6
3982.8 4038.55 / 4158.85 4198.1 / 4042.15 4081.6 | 0.47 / 78.4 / 77.6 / 78.8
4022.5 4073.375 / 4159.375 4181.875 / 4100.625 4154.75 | 2.81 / 77.7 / 74.9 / 79.7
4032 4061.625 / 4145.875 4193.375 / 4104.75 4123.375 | 0.67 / 78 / 75.7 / 79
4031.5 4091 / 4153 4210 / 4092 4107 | 2.59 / 77.3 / 64.3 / 78.4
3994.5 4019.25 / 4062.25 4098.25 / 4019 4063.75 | -0.55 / 78.3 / 78.2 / 76.1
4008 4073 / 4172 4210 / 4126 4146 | 0.24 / 78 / 77.2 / 78.2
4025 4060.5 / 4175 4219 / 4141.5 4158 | 0.00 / 78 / 77.9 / 77.9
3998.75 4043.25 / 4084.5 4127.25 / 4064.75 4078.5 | -0.32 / 78.3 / 76.5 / 72.4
